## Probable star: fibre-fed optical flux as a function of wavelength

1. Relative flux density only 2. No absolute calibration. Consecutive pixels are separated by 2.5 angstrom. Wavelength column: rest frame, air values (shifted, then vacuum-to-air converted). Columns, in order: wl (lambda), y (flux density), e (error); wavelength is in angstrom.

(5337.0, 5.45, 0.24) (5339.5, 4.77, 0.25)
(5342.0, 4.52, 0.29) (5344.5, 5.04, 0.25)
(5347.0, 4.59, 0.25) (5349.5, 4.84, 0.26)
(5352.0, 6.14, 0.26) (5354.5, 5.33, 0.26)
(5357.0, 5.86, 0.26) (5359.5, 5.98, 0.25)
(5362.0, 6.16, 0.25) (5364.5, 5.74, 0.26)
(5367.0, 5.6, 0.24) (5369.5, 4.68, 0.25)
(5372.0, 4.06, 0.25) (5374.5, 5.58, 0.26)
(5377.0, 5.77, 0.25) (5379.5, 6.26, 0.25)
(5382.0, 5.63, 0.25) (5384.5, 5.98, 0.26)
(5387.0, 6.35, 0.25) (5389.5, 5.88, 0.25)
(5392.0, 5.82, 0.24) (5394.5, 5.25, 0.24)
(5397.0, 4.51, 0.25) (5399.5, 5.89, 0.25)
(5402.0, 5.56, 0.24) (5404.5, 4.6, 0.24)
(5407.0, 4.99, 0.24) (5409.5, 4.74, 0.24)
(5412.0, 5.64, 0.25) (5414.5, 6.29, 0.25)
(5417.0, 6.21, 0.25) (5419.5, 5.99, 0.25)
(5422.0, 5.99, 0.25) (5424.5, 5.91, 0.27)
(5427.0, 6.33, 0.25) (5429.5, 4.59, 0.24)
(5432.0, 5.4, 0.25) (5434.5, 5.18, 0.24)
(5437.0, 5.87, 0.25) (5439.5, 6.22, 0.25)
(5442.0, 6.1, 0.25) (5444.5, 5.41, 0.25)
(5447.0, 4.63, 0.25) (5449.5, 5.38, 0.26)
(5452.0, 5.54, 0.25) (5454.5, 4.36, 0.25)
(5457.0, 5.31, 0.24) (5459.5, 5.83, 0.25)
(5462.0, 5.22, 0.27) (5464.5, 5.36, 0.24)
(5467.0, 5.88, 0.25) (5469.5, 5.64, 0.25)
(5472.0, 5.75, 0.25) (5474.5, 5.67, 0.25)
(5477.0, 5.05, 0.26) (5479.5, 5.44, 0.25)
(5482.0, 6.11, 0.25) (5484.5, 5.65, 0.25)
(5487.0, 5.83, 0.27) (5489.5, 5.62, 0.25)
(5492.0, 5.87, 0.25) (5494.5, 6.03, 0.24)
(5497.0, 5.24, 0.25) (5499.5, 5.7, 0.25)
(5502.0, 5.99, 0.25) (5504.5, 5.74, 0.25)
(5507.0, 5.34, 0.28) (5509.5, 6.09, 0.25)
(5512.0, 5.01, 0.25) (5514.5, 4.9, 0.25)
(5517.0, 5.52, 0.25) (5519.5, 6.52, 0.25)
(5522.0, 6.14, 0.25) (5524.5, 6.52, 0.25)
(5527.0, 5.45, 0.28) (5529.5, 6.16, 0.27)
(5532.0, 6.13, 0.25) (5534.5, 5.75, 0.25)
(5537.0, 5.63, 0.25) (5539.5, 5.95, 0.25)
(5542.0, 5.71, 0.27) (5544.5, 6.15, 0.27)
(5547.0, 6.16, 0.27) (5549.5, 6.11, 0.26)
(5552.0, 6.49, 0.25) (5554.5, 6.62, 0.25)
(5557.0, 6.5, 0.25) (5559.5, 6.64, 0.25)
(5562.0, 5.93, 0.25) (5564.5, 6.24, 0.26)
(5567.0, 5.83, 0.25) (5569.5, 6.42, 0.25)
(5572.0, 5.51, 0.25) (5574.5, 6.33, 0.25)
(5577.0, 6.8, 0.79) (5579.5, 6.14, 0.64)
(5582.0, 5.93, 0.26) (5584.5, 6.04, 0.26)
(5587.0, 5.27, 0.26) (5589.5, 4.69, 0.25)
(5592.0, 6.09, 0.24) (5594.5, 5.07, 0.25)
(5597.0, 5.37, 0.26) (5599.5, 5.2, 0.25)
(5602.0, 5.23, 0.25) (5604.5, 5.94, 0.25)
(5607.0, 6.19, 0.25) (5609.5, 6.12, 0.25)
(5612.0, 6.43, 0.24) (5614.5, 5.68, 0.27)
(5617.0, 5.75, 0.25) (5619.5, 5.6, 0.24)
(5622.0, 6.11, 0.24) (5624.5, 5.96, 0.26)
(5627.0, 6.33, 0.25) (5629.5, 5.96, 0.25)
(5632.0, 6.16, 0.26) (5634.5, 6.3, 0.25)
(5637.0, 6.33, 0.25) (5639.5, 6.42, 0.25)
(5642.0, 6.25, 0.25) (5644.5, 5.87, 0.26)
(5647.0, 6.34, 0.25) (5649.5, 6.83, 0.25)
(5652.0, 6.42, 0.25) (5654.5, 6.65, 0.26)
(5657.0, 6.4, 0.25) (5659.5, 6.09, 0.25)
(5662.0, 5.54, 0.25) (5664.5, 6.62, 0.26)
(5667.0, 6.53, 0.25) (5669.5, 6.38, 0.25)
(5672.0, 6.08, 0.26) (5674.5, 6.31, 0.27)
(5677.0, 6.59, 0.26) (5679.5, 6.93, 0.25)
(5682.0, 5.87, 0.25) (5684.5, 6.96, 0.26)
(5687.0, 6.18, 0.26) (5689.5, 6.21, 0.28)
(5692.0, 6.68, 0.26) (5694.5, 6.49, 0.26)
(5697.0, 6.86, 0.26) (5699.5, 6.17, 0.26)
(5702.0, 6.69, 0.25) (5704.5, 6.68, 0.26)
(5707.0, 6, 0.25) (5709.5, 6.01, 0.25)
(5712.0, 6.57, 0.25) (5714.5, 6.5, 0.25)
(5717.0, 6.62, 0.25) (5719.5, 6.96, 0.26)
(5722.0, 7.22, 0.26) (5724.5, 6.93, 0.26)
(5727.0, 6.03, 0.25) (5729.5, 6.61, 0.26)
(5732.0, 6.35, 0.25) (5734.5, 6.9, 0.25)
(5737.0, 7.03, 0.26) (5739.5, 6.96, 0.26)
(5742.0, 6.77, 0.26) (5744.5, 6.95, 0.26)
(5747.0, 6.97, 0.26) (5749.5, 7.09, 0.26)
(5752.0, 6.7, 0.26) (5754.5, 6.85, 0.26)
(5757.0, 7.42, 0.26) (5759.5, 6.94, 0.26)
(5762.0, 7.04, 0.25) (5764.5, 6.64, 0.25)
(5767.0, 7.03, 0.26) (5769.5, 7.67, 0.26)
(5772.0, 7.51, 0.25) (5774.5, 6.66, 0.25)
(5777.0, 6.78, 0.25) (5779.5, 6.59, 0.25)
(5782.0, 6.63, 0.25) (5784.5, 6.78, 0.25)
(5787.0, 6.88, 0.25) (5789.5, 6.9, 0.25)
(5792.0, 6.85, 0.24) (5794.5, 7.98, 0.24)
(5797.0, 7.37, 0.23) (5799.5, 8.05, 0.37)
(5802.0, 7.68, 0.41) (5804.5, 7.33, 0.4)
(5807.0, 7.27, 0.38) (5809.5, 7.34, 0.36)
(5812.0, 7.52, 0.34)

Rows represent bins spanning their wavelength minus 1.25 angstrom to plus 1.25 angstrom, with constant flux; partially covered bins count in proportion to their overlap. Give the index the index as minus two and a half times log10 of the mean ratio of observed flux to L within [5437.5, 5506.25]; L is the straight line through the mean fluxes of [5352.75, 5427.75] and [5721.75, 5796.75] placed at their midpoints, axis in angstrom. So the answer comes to 0.06 mag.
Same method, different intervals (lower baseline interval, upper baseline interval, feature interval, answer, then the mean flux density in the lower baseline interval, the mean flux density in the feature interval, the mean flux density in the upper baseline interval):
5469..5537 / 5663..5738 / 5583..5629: 0.077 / 5.73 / 5.73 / 6.53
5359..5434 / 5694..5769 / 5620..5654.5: 0.028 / 5.57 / 6.25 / 6.74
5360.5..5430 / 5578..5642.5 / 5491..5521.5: 0.011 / 5.58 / 5.67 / 5.87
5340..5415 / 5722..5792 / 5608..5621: 0.072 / 5.43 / 5.93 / 6.88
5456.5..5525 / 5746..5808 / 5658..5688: 0.041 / 5.67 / 6.34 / 7.1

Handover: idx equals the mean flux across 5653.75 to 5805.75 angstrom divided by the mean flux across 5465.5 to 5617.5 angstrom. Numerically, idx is 1.2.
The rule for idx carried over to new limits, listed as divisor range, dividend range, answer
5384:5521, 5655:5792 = 1.19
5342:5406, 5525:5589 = 1.11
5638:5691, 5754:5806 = 1.12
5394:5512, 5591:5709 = 1.12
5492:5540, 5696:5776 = 1.18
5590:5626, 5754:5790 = 1.21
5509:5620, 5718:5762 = 1.16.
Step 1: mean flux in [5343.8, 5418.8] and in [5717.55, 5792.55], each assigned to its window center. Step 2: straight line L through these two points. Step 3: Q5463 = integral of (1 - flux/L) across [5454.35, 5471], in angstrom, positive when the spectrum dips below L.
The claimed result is 1.04 angstrom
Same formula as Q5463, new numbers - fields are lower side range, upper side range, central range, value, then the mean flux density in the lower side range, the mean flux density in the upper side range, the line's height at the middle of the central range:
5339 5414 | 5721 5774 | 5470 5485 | 0.5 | 5.41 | 6.93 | 5.82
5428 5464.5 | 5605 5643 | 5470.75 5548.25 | -1.9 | 5.37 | 6.1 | 5.63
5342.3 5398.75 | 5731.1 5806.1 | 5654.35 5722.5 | 2.9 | 5.49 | 7.05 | 6.73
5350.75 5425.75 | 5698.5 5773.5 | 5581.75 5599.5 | 2.4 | 5.61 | 6.8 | 6.3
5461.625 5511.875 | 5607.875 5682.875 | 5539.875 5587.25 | -1.8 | 5.65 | 6.23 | 5.93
